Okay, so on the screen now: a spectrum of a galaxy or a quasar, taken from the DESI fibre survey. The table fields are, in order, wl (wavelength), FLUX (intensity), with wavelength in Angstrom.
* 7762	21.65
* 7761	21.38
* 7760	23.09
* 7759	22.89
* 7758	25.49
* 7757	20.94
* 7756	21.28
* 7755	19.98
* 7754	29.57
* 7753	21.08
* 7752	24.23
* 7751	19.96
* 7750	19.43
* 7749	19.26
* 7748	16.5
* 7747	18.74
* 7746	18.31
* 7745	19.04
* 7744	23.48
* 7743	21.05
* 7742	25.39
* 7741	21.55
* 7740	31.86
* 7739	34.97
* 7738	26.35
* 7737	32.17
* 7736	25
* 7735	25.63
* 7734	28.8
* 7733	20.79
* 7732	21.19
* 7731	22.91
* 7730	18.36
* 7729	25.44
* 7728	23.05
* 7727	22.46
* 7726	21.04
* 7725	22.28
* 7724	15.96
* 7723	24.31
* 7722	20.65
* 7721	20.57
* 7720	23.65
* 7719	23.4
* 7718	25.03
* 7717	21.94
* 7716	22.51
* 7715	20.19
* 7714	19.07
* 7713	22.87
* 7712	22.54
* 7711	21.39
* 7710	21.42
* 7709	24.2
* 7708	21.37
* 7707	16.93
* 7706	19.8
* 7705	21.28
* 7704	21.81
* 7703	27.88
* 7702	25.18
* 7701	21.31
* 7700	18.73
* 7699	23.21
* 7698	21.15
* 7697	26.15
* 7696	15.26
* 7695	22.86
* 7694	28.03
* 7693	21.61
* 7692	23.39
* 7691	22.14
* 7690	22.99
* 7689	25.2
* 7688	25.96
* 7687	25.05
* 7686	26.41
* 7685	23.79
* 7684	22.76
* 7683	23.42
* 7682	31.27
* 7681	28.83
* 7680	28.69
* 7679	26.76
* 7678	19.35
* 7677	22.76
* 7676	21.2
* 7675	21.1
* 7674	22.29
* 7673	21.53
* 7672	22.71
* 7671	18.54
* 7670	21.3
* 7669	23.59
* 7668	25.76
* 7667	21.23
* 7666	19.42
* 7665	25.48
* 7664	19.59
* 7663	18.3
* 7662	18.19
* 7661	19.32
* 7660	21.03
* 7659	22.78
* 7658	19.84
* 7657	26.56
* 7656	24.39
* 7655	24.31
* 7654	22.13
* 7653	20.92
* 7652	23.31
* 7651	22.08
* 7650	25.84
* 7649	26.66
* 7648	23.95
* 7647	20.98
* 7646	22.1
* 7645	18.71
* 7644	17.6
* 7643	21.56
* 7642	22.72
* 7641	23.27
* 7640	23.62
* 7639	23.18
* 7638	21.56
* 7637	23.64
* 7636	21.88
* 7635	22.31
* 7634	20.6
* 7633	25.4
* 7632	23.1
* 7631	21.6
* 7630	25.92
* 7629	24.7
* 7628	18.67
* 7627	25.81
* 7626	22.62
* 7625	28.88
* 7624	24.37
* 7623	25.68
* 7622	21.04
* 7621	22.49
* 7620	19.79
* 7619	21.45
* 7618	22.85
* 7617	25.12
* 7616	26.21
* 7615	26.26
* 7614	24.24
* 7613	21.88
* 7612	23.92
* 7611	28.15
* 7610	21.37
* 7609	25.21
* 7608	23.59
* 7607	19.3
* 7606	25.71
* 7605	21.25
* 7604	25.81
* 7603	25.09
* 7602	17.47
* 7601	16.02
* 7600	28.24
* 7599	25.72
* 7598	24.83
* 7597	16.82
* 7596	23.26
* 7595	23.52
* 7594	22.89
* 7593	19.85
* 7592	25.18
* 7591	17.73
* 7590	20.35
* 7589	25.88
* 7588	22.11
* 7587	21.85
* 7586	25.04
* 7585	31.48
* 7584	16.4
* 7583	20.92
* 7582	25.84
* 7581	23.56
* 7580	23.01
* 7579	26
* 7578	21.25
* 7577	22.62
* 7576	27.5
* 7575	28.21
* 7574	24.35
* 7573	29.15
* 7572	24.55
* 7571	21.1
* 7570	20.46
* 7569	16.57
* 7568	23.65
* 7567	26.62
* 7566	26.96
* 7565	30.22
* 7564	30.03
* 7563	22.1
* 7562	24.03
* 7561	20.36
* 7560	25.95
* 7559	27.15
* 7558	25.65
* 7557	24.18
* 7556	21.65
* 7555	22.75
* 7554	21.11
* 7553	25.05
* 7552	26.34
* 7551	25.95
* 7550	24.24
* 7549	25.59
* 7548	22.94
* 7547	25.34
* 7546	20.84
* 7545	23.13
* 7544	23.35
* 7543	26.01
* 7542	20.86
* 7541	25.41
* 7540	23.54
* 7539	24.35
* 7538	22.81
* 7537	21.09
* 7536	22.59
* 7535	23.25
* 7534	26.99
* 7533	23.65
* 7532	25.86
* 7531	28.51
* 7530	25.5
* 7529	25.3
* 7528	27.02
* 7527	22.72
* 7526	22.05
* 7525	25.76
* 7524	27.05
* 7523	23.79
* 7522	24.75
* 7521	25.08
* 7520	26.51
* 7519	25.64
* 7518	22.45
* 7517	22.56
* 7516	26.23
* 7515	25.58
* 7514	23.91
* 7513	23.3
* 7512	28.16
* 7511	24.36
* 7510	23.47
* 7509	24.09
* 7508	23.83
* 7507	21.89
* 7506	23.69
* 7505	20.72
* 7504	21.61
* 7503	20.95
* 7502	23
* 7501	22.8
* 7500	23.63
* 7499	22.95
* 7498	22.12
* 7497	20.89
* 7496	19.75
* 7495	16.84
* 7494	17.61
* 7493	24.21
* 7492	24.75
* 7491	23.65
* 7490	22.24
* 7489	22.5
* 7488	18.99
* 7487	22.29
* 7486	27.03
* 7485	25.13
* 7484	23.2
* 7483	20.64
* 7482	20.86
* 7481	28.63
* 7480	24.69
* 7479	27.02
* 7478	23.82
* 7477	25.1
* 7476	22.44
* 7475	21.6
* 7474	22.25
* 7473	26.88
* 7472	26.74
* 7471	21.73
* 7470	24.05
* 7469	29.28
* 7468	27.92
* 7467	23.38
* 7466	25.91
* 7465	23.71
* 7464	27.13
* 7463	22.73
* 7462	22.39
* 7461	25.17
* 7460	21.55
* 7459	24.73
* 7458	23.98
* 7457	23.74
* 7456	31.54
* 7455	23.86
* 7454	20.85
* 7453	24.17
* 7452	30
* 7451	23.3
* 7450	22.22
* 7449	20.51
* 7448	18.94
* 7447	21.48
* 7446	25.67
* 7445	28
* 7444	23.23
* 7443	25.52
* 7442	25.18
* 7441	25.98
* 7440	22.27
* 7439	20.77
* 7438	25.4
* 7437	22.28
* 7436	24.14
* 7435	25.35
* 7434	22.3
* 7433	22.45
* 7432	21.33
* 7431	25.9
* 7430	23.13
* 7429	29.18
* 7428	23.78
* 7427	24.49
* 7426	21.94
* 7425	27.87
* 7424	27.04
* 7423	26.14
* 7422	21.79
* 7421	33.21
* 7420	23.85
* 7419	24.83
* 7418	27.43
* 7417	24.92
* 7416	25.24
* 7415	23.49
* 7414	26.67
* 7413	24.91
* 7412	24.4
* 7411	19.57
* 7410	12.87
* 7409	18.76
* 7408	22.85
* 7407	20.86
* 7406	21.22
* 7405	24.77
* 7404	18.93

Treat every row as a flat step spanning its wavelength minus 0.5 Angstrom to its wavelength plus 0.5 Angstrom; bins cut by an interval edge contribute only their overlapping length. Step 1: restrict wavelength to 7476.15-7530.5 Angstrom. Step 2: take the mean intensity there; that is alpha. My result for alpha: 23.6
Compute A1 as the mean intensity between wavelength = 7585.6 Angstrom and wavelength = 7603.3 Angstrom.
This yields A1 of 22.3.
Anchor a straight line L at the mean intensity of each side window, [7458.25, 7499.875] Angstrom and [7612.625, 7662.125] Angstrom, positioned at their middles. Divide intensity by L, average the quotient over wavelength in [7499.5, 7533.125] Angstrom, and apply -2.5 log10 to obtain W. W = -0.04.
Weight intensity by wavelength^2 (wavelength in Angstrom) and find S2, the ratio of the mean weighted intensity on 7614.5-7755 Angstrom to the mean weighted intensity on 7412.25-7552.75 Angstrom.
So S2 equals 1.00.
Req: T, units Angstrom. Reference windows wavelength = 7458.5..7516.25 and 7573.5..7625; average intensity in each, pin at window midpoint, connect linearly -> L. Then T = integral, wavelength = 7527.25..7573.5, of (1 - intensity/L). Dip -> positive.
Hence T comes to -1.77 Angstrom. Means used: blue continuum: 23.5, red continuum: 23.4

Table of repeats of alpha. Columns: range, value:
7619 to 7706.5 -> 22.9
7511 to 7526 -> 24.9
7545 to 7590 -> 24.2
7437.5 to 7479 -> 24.3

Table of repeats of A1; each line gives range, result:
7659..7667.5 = 20.5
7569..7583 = 24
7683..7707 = 23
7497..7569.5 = 24.1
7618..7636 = 23.2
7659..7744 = 23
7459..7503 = 23.5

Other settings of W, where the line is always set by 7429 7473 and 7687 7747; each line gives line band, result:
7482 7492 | 0.06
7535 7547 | 0.03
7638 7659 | 0.03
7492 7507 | 0.12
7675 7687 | -0.08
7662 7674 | 0.08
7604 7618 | -0.03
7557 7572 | -0.03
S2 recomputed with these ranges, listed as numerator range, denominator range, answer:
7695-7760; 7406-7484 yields 1.01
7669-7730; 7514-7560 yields 0.97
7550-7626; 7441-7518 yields 1.03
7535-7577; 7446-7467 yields 1.04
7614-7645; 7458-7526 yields 1.01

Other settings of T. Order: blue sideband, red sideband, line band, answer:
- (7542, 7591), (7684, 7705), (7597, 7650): 1.37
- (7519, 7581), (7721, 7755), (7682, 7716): 0.83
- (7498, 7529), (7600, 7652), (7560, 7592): -0.62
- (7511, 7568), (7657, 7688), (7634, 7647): 0.85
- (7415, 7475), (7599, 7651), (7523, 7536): -0.68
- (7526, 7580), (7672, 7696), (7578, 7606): 1.63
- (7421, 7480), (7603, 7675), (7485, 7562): 0.26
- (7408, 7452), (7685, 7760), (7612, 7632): -0.41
